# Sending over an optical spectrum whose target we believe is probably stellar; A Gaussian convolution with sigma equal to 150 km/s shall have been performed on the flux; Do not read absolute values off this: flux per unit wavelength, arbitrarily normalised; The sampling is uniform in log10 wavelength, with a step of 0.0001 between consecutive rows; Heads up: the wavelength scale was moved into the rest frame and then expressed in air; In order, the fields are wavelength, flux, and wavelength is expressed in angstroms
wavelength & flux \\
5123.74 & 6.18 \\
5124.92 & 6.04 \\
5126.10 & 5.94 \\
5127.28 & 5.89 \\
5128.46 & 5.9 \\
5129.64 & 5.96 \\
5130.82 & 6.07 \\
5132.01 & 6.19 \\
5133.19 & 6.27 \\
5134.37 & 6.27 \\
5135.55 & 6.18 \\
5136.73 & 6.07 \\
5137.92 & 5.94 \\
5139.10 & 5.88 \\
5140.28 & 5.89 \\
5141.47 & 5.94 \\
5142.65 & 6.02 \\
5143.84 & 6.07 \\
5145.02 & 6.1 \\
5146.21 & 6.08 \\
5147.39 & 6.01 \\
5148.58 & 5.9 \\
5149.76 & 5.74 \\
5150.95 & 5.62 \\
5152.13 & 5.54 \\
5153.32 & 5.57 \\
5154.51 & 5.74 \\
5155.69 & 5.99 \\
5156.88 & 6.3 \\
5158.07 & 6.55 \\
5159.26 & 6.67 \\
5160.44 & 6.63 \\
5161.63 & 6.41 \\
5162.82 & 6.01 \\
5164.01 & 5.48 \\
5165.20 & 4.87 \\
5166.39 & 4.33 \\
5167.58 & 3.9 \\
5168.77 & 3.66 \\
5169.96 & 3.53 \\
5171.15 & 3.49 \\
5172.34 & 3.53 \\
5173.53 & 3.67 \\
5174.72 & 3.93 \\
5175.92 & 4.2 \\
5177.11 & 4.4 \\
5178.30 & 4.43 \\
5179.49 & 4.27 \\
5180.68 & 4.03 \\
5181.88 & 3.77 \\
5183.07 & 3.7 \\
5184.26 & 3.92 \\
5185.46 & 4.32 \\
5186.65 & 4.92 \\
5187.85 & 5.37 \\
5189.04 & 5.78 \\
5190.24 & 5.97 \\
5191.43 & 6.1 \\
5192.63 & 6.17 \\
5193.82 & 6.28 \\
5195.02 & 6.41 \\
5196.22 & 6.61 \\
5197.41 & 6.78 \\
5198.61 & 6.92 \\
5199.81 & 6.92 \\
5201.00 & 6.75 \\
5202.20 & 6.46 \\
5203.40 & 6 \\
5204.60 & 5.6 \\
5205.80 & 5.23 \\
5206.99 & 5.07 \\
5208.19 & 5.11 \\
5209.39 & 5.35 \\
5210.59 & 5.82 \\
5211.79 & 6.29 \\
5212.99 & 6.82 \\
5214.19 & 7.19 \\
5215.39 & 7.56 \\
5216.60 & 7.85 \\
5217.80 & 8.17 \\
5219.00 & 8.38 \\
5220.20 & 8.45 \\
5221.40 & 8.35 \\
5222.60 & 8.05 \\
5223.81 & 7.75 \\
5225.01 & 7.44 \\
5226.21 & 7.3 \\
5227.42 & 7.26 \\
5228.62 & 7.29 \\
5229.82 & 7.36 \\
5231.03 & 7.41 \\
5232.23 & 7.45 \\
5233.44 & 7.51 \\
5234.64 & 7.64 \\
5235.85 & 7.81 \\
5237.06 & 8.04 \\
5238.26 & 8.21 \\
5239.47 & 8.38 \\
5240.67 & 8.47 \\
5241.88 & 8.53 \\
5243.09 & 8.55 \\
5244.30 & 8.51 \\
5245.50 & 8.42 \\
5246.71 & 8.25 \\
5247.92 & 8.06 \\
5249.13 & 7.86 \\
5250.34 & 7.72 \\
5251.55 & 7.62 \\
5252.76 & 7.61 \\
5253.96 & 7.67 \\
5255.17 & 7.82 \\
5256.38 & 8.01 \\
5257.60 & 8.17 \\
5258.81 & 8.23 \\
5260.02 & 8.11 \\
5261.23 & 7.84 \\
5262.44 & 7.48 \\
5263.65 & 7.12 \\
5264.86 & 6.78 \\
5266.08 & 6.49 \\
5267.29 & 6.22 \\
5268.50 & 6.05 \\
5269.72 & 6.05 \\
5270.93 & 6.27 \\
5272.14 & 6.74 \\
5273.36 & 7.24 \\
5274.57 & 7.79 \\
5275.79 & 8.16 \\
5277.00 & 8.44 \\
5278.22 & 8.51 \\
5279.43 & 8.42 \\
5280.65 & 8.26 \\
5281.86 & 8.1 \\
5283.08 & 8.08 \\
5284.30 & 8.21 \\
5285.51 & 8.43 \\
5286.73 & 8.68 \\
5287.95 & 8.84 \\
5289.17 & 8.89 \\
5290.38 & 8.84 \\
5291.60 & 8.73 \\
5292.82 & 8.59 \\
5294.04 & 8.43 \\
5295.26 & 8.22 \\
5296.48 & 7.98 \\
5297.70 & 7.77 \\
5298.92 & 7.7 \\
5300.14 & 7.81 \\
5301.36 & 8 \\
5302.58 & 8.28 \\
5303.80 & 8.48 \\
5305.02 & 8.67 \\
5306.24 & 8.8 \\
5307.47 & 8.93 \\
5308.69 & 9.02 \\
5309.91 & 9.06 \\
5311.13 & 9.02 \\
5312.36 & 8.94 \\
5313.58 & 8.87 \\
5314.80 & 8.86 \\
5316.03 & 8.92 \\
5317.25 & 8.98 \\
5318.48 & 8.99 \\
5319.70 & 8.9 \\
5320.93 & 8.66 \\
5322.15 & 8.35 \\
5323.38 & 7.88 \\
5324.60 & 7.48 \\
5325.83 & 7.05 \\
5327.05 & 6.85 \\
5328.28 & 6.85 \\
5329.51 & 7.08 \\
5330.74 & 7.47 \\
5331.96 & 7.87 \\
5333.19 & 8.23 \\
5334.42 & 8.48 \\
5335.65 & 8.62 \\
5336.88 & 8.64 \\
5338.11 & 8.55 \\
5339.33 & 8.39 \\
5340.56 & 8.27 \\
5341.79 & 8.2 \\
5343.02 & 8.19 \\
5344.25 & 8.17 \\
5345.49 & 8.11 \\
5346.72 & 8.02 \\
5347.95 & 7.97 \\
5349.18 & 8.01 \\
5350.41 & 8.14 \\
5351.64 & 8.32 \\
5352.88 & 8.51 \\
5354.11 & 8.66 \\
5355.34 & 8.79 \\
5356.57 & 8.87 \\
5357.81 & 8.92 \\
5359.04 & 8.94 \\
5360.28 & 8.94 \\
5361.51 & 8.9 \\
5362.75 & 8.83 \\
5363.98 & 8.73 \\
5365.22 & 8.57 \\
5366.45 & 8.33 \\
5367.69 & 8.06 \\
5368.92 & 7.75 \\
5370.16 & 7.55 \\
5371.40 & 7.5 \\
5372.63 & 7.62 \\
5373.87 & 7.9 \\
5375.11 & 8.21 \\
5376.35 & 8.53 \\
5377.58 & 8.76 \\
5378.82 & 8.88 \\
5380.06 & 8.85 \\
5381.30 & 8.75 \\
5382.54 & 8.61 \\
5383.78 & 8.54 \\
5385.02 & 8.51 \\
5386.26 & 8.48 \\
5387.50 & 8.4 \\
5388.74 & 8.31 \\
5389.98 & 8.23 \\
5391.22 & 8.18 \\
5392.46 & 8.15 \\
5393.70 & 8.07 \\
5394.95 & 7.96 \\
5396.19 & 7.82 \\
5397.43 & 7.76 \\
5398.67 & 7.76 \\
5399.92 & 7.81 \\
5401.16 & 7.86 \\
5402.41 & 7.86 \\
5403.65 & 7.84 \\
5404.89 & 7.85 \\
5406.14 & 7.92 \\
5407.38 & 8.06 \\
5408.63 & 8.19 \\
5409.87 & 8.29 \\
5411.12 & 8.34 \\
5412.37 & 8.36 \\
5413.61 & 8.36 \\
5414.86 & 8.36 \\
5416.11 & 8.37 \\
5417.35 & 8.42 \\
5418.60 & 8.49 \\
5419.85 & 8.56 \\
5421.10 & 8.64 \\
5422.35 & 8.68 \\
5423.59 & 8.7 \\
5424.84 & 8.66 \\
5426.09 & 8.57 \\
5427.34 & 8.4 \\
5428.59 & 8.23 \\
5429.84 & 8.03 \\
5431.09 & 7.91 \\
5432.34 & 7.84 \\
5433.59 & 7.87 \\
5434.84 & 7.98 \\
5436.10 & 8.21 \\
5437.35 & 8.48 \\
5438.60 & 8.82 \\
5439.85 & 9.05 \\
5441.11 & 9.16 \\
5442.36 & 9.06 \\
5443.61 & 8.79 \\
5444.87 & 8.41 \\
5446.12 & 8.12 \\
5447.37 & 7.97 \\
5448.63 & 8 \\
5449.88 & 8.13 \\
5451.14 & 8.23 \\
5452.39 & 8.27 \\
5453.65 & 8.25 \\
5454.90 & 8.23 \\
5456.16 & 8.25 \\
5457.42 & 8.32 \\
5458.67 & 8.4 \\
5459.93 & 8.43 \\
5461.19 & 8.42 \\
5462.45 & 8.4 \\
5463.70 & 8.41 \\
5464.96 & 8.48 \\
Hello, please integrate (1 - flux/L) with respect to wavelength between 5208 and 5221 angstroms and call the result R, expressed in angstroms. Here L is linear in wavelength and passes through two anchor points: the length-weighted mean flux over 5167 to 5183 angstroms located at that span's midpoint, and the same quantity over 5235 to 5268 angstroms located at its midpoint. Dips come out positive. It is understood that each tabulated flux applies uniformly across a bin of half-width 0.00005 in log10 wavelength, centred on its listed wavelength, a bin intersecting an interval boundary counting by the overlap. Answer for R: -2.4 angstroms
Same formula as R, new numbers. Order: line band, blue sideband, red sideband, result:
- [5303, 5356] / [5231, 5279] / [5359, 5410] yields -2.2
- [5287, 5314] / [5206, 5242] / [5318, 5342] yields -2.4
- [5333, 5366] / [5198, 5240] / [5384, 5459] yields -2.6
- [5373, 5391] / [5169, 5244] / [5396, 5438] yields -1.4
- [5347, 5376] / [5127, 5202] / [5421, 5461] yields -3.1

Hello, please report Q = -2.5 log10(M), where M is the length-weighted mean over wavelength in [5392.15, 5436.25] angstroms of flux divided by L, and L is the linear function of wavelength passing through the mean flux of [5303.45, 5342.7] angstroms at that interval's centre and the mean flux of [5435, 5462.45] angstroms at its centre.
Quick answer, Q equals 0.030 mag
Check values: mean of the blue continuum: 8.35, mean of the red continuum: 8.42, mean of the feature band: 8.17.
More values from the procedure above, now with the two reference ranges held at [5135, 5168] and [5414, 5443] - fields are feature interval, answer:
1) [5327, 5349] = -0.06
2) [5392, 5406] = 0.04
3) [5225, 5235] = -0.13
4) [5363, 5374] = -0.02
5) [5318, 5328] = -0.07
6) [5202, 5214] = 0.10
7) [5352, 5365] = -0.13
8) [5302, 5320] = -0.20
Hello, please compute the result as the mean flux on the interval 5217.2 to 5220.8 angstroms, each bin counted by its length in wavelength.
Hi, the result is 8.35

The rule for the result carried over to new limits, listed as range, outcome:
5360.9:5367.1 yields 8.66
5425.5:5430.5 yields 8.3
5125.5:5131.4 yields 5.96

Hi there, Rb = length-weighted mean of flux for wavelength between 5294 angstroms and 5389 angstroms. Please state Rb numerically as 8.34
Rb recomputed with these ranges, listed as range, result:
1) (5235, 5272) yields 7.66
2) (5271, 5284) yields 7.91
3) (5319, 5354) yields 8.06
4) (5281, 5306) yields 8.34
